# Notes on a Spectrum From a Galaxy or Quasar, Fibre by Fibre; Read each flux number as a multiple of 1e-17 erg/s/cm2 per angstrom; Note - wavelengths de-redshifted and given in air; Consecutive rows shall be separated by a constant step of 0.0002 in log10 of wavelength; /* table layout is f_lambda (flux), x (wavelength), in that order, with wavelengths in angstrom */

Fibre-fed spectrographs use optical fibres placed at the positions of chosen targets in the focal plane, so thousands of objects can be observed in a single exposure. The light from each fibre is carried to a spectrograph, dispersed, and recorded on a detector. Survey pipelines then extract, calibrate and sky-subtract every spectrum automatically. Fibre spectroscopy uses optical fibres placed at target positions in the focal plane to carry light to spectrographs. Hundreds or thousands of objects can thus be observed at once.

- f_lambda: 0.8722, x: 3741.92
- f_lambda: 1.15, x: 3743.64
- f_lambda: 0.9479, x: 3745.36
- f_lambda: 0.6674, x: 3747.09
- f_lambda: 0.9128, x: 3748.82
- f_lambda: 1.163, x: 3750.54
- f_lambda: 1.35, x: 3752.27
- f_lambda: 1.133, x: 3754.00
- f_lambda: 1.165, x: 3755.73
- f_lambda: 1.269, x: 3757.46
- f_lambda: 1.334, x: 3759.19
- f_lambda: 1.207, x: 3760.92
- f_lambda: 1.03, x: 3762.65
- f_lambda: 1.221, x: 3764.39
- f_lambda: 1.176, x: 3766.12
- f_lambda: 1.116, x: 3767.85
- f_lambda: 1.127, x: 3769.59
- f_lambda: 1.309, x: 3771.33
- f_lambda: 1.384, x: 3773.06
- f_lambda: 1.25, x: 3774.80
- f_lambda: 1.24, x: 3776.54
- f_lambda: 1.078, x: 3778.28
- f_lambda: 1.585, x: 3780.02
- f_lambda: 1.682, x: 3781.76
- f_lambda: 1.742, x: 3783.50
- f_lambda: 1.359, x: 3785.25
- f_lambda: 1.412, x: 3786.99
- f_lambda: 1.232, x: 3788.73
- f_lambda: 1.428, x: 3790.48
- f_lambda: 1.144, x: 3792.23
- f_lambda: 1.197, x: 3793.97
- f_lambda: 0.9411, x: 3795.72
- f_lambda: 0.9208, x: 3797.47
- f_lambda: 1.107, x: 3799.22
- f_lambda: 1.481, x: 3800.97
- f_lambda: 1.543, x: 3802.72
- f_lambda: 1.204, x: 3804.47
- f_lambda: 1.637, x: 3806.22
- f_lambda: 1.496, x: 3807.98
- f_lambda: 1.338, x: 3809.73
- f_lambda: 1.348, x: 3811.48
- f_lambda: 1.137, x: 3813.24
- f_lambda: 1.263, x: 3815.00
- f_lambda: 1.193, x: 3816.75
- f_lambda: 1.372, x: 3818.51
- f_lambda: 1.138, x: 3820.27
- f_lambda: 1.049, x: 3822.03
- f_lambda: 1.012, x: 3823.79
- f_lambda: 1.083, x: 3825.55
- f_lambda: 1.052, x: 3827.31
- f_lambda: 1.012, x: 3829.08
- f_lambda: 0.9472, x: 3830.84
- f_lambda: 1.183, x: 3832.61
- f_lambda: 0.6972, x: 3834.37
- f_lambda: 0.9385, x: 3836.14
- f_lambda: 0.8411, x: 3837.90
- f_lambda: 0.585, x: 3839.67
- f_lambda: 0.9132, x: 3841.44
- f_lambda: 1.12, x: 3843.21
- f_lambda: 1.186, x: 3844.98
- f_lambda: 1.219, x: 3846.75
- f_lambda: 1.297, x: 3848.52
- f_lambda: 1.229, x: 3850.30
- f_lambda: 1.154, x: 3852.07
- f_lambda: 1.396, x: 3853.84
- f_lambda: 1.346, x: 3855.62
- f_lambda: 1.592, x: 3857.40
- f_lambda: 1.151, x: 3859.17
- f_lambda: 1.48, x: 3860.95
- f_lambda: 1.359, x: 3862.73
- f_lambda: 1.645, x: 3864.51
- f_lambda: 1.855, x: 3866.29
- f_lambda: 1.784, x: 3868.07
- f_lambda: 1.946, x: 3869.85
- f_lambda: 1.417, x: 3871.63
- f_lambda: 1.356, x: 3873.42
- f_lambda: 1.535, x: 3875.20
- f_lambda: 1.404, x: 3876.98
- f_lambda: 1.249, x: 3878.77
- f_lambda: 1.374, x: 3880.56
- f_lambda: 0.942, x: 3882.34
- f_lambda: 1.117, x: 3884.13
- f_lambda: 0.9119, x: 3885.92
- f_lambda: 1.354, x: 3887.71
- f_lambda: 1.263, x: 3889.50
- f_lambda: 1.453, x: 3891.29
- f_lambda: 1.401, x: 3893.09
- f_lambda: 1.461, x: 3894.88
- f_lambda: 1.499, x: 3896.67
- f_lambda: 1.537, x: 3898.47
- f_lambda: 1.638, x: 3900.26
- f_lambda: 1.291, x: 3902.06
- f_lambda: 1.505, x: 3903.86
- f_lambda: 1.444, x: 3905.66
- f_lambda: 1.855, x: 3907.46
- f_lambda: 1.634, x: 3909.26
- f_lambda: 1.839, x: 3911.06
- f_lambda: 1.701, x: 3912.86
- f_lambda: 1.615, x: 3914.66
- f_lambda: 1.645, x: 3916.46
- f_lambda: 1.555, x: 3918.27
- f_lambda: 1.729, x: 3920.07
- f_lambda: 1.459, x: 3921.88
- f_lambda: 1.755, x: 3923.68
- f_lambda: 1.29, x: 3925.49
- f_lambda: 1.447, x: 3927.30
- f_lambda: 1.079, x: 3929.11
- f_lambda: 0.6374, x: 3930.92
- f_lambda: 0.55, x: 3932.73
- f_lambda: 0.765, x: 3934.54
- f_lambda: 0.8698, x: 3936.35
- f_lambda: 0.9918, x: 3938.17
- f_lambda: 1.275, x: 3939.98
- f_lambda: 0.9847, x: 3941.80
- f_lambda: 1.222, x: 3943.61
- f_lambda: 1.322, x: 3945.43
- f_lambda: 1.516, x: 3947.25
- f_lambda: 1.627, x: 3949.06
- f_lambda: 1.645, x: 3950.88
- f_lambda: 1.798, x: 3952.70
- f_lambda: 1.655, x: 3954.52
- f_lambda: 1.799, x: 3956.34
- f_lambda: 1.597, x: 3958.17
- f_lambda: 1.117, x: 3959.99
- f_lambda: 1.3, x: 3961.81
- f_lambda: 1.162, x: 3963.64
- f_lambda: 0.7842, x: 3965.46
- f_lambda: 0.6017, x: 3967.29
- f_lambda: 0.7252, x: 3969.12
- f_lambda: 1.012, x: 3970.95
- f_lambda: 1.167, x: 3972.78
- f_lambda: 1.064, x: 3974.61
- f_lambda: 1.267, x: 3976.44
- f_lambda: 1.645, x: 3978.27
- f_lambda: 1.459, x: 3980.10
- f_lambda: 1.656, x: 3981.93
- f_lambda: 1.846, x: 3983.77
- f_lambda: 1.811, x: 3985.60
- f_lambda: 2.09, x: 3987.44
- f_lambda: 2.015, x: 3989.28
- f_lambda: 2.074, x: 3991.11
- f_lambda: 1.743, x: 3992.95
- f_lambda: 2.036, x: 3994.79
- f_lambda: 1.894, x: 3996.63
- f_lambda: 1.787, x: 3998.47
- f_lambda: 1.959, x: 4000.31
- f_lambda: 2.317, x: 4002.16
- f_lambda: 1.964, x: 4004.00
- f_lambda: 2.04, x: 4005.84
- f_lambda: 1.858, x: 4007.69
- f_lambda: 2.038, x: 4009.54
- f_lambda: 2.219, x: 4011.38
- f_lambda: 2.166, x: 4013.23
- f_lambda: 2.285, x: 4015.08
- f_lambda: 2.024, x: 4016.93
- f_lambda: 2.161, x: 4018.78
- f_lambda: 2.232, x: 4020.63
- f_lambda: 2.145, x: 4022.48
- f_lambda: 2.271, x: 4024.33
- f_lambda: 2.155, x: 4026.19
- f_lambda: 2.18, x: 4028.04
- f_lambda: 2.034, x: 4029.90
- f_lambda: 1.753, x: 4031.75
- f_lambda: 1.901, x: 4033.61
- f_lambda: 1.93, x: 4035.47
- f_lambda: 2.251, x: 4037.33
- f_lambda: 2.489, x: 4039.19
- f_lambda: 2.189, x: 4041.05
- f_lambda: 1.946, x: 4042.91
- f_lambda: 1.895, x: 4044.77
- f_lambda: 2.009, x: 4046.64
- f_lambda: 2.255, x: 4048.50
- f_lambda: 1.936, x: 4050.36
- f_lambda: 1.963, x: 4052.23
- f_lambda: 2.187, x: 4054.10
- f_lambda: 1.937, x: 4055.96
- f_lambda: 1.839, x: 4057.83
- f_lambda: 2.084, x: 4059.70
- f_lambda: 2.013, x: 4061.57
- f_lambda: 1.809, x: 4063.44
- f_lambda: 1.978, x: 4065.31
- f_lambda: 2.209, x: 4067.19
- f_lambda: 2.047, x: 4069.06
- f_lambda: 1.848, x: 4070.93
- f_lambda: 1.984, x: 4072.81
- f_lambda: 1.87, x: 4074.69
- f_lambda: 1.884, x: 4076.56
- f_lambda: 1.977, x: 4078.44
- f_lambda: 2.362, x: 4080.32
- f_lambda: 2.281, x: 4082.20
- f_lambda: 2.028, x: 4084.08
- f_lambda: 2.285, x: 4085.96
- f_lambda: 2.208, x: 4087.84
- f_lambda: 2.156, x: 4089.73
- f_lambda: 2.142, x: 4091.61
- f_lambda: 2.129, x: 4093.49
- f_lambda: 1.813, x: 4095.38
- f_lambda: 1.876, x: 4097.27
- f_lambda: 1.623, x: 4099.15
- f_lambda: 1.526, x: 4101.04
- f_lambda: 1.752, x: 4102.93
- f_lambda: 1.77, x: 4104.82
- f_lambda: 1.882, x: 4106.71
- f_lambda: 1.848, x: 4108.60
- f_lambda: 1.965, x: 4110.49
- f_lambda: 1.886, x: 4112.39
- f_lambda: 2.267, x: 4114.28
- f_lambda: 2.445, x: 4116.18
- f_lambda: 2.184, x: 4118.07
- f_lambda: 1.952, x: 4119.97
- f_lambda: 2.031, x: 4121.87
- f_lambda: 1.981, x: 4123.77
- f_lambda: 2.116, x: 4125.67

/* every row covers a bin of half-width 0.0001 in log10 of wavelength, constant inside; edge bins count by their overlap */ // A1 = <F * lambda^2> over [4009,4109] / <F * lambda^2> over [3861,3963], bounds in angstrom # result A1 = 1.55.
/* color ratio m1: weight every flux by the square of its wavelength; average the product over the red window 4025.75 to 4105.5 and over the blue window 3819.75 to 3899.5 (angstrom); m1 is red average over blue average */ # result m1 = 1.77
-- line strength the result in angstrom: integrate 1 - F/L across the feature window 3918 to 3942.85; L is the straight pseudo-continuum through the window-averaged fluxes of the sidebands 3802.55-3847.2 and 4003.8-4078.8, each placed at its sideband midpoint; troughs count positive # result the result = 6.5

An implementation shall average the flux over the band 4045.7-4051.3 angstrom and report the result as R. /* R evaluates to 2.07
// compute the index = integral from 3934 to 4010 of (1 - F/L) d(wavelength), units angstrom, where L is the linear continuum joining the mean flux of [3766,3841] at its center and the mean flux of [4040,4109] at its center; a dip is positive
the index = 8.4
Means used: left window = 1.21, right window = 1.99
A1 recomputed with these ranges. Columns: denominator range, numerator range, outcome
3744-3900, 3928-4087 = 1.54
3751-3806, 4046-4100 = 1.85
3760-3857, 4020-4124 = 1.92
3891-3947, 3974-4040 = 1.51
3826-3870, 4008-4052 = 1.88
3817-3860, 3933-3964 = 1.26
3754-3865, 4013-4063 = 1.91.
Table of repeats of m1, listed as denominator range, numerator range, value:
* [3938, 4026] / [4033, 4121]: 1.27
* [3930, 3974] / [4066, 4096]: 1.89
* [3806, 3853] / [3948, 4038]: 1.71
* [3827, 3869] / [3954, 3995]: 1.28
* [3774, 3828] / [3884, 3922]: 1.24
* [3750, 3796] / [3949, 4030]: 1.53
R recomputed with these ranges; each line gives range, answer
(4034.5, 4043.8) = 2.16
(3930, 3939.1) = 0.765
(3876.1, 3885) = 1.22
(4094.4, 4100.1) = 1.77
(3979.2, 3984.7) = 1.66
